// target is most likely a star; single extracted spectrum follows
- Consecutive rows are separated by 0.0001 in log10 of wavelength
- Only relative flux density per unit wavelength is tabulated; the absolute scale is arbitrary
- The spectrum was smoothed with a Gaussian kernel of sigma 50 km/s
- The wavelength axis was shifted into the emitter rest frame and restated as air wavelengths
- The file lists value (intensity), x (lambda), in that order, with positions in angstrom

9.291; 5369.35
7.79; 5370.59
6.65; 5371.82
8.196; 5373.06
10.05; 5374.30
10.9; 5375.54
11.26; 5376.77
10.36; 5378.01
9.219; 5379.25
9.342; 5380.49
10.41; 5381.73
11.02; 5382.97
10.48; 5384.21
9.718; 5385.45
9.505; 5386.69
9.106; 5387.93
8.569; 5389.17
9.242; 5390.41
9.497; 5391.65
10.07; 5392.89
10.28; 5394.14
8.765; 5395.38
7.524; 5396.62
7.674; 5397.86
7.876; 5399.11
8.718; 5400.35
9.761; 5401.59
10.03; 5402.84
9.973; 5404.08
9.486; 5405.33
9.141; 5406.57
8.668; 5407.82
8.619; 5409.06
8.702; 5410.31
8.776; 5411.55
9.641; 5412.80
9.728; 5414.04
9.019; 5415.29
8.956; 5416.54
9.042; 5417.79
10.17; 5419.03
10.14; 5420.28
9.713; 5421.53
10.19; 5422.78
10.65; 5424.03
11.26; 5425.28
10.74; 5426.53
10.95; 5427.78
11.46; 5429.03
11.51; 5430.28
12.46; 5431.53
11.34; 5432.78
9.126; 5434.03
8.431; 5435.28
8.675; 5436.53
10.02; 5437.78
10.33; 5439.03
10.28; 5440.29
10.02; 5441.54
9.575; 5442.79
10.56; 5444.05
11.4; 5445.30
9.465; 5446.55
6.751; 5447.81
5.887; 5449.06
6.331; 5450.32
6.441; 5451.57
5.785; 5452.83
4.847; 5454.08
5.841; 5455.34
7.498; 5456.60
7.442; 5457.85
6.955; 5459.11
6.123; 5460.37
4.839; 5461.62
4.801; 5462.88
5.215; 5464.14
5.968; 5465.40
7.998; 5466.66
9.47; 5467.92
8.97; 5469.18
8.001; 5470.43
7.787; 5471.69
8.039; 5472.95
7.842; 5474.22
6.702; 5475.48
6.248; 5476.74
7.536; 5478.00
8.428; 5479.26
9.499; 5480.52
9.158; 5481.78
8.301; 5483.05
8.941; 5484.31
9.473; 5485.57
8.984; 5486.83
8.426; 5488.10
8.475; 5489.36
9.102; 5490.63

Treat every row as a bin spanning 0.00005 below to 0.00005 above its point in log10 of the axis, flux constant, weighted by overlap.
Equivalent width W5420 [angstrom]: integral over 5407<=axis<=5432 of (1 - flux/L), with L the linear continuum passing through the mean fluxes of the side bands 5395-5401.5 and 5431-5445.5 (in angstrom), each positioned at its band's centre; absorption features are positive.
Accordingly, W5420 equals -2.0 angstrom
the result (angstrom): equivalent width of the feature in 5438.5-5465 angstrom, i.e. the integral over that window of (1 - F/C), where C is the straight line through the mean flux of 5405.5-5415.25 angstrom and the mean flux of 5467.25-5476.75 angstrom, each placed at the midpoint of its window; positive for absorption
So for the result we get 3.0 angstrom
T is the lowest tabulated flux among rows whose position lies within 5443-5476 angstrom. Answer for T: 4.801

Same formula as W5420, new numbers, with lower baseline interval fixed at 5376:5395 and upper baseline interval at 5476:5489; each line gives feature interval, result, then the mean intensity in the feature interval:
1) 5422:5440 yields -2.5 angstrom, 10.5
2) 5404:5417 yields 0.5 angstrom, 9.12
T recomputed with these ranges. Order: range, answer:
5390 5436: 7.524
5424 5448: 6.751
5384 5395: 8.569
